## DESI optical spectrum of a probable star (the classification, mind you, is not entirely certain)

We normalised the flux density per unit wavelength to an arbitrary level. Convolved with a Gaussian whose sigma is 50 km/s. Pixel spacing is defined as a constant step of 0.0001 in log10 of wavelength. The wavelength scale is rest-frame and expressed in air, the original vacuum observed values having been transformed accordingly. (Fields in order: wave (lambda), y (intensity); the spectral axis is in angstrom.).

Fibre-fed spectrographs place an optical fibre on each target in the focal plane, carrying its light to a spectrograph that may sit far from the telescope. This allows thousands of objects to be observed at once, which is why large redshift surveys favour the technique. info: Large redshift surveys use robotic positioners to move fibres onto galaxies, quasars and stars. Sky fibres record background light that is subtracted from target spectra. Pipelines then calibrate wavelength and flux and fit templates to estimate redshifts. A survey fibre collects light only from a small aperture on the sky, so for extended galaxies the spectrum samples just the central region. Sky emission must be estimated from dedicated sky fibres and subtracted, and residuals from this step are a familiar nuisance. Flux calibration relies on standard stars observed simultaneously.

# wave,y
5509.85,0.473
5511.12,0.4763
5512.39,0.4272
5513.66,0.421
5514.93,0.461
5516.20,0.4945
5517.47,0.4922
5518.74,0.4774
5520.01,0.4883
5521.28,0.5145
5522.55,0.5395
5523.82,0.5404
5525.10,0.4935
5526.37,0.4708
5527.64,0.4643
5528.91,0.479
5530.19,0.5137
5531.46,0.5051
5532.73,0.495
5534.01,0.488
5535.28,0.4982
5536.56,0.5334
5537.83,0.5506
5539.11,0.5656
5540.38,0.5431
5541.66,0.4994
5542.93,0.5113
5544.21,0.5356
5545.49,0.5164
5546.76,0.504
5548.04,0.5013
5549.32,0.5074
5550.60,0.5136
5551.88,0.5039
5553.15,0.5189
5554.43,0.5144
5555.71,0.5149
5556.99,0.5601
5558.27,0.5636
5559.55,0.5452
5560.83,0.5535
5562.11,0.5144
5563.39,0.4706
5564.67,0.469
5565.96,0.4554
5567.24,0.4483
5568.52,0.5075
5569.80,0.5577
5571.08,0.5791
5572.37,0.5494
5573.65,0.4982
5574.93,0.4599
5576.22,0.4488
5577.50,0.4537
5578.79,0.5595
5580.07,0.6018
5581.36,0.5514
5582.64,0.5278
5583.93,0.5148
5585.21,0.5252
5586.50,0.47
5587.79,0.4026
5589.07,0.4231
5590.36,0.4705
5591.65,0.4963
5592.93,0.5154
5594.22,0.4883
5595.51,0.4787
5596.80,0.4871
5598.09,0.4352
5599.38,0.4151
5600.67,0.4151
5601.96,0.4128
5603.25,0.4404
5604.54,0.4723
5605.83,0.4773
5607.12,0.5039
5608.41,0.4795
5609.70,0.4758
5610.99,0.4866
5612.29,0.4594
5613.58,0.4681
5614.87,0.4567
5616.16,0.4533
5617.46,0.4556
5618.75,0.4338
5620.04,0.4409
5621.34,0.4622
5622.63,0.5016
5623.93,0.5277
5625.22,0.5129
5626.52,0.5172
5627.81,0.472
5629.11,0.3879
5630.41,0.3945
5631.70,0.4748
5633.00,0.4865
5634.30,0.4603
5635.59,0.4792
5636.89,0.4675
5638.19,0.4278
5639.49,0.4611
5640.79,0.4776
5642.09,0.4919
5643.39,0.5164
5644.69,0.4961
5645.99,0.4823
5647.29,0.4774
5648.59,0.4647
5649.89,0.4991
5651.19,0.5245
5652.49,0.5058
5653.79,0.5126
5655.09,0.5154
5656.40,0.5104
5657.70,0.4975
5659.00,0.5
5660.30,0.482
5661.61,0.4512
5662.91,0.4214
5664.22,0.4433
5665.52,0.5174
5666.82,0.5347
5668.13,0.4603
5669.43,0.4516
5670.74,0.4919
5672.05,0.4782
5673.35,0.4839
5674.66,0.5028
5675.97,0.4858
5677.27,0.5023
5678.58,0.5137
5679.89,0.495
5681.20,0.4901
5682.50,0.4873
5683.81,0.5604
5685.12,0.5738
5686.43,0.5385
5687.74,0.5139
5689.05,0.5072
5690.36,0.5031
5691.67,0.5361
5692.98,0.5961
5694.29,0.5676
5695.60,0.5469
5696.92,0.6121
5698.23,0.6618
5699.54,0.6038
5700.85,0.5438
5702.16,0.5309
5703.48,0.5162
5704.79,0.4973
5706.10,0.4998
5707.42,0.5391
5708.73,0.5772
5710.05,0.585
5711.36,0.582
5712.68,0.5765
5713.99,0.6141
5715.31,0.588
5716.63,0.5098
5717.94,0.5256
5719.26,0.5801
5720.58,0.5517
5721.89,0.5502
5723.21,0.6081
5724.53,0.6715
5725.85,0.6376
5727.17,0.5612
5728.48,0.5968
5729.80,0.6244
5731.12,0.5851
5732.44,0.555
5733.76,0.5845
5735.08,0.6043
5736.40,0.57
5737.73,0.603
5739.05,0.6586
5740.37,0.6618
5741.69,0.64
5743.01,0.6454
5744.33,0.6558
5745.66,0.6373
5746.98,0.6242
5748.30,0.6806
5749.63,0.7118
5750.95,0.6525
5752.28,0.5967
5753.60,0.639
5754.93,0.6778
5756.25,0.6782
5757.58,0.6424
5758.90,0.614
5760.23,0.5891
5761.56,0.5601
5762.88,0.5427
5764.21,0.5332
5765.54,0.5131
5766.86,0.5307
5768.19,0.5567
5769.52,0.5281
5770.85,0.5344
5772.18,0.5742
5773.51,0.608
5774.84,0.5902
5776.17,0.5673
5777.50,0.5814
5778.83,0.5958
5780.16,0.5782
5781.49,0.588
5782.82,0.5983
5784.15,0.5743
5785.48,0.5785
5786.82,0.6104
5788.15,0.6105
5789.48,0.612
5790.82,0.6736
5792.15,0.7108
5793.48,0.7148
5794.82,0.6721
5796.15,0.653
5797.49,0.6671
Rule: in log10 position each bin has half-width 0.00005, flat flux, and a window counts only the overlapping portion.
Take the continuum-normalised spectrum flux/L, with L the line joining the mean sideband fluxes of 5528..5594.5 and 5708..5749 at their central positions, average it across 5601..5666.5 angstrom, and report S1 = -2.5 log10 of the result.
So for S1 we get 0.158 mag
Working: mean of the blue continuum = 0.509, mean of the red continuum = 0.601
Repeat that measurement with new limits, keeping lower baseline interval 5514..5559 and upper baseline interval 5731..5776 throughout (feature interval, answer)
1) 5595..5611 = 0.18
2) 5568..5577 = 0.03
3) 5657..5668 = 0.18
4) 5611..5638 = 0.18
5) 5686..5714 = 0.05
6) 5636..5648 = 0.17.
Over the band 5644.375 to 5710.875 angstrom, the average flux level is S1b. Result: 0.516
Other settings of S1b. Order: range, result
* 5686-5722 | 0.556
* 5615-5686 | 0.484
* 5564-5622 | 0.48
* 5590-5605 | 0.46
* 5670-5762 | 0.577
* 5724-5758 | 0.63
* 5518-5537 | 0.5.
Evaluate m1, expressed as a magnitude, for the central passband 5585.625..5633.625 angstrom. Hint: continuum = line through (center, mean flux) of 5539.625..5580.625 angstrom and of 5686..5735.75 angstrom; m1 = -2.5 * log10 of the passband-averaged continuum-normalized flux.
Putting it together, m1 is 0.15 mag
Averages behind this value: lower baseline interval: 0.515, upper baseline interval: 0.568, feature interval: 0.464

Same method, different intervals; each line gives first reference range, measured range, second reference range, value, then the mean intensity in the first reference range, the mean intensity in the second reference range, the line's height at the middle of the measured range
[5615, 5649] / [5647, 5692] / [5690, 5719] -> 0.040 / 0.47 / 0.561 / 0.517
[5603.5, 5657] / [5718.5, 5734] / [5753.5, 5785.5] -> -0.081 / 0.477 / 0.582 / 0.549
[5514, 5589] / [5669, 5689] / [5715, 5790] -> 0.122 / 0.508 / 0.598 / 0.565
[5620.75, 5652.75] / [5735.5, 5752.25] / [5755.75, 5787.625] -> -0.155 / 0.478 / 0.577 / 0.557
